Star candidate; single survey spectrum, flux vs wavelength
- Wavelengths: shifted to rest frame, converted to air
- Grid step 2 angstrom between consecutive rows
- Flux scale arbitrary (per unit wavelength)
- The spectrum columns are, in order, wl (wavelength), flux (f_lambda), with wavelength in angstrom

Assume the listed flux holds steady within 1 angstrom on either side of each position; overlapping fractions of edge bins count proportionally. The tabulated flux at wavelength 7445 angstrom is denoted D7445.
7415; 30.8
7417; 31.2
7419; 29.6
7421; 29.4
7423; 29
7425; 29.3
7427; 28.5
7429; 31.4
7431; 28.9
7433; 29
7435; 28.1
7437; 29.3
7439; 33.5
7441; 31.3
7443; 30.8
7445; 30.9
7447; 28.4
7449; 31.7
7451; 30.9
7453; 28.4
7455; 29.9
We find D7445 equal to 30.9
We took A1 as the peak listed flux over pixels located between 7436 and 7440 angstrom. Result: 33.5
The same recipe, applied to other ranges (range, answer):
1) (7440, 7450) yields 31.7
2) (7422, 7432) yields 31.4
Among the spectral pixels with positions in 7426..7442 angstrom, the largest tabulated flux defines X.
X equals 33.5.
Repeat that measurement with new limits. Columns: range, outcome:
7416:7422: 31.2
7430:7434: 29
